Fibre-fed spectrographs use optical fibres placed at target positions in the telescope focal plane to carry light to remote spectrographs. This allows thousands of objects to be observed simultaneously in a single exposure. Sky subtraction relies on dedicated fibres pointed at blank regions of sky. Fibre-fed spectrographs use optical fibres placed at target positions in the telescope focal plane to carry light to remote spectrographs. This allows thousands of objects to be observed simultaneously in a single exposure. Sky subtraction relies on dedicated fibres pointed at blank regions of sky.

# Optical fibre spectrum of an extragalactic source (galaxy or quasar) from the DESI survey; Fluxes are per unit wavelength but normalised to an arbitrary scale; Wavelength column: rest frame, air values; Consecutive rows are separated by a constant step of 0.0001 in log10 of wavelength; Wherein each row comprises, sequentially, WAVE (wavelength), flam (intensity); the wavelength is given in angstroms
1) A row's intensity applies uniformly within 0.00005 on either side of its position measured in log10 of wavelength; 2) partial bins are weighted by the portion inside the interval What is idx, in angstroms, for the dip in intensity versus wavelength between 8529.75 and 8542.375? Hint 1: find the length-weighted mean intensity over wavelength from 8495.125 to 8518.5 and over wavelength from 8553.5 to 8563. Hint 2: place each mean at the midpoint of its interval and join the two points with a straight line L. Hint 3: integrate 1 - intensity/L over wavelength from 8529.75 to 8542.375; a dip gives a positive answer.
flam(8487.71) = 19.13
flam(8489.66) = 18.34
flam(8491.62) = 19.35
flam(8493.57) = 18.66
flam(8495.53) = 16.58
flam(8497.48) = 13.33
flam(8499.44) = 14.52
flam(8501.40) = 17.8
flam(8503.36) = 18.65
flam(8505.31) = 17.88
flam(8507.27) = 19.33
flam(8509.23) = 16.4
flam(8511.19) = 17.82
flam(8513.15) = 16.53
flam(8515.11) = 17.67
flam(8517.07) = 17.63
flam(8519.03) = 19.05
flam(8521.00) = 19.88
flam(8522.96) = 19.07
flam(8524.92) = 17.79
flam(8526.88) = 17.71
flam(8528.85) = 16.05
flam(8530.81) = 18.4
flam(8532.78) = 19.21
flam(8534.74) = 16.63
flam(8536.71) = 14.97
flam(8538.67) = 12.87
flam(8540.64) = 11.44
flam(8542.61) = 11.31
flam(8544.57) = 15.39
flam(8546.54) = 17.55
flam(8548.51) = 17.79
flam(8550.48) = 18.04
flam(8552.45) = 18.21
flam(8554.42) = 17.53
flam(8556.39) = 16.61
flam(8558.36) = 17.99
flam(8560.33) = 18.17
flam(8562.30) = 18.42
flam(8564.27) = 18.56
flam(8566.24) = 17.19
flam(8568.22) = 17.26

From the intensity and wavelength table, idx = 1.52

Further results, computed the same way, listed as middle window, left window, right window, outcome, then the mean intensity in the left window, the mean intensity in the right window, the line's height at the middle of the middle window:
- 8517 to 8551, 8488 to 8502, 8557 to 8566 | 1.9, 17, 18.1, 17.7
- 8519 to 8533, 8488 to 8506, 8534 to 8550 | -2.3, 17.3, 14.8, 15.7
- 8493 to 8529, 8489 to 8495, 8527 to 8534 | 1.4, 18.6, 17.8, 18.2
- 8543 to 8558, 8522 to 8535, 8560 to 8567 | 0.8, 17.9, 18.1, 18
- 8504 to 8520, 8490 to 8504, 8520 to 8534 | -0.2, 17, 18.3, 17.6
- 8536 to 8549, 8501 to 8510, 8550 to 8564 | 2.6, 18.1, 17.9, 17.9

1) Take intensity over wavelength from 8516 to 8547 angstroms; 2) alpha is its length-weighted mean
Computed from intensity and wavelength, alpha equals 16.5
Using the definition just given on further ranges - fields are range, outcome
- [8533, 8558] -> 15.9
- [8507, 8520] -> 17.7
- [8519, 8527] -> 18.8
